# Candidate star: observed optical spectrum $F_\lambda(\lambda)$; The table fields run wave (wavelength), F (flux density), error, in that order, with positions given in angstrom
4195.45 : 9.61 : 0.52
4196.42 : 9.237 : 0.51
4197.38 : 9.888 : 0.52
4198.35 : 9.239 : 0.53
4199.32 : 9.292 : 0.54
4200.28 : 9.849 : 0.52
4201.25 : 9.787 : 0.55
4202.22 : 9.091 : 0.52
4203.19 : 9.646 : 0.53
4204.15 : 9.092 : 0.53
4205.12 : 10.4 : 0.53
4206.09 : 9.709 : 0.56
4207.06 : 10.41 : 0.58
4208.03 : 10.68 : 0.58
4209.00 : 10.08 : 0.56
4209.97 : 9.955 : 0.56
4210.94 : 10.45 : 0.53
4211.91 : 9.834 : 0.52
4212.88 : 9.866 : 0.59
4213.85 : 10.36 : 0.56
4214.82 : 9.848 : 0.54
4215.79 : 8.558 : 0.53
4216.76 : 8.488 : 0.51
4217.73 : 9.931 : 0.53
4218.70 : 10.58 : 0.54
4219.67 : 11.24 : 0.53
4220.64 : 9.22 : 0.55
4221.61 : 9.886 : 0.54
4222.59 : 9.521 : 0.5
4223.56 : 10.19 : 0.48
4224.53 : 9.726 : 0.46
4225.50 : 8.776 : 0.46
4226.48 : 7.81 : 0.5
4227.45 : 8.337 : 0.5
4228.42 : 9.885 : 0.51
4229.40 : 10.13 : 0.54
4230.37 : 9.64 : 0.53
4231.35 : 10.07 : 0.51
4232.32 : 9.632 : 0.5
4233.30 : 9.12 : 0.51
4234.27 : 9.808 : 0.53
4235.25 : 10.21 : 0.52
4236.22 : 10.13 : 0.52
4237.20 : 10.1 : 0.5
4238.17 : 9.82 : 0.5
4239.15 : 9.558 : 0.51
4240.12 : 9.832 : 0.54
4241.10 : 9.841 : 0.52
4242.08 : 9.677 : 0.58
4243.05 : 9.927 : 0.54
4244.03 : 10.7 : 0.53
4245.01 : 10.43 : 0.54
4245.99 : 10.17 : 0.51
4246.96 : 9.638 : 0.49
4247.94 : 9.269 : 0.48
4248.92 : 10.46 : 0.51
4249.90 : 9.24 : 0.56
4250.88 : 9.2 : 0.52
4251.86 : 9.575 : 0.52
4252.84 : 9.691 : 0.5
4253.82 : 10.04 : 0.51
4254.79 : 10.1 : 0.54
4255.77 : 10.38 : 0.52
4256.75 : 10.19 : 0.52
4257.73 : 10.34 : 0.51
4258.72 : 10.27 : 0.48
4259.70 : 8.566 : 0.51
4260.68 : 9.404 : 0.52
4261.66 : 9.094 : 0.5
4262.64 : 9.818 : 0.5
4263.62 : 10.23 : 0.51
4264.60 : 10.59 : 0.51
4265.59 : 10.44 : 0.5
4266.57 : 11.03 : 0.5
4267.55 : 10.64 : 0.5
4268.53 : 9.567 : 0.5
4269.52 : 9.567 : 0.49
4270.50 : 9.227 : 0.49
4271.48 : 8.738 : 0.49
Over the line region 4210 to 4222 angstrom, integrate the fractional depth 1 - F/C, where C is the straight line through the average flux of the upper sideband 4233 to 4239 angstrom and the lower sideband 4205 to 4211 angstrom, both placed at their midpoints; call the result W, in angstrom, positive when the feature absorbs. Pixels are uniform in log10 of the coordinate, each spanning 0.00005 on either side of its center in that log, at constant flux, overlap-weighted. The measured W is 0.3 angstrom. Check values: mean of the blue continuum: 10.2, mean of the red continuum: 9.87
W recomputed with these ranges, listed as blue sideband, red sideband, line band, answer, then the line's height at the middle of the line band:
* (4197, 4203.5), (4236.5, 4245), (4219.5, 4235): 0.4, 9.82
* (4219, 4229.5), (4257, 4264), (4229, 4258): -0.9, 9.6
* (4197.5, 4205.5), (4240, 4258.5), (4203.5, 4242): -0.2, 9.72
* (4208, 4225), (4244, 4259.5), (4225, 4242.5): 0.6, 9.91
